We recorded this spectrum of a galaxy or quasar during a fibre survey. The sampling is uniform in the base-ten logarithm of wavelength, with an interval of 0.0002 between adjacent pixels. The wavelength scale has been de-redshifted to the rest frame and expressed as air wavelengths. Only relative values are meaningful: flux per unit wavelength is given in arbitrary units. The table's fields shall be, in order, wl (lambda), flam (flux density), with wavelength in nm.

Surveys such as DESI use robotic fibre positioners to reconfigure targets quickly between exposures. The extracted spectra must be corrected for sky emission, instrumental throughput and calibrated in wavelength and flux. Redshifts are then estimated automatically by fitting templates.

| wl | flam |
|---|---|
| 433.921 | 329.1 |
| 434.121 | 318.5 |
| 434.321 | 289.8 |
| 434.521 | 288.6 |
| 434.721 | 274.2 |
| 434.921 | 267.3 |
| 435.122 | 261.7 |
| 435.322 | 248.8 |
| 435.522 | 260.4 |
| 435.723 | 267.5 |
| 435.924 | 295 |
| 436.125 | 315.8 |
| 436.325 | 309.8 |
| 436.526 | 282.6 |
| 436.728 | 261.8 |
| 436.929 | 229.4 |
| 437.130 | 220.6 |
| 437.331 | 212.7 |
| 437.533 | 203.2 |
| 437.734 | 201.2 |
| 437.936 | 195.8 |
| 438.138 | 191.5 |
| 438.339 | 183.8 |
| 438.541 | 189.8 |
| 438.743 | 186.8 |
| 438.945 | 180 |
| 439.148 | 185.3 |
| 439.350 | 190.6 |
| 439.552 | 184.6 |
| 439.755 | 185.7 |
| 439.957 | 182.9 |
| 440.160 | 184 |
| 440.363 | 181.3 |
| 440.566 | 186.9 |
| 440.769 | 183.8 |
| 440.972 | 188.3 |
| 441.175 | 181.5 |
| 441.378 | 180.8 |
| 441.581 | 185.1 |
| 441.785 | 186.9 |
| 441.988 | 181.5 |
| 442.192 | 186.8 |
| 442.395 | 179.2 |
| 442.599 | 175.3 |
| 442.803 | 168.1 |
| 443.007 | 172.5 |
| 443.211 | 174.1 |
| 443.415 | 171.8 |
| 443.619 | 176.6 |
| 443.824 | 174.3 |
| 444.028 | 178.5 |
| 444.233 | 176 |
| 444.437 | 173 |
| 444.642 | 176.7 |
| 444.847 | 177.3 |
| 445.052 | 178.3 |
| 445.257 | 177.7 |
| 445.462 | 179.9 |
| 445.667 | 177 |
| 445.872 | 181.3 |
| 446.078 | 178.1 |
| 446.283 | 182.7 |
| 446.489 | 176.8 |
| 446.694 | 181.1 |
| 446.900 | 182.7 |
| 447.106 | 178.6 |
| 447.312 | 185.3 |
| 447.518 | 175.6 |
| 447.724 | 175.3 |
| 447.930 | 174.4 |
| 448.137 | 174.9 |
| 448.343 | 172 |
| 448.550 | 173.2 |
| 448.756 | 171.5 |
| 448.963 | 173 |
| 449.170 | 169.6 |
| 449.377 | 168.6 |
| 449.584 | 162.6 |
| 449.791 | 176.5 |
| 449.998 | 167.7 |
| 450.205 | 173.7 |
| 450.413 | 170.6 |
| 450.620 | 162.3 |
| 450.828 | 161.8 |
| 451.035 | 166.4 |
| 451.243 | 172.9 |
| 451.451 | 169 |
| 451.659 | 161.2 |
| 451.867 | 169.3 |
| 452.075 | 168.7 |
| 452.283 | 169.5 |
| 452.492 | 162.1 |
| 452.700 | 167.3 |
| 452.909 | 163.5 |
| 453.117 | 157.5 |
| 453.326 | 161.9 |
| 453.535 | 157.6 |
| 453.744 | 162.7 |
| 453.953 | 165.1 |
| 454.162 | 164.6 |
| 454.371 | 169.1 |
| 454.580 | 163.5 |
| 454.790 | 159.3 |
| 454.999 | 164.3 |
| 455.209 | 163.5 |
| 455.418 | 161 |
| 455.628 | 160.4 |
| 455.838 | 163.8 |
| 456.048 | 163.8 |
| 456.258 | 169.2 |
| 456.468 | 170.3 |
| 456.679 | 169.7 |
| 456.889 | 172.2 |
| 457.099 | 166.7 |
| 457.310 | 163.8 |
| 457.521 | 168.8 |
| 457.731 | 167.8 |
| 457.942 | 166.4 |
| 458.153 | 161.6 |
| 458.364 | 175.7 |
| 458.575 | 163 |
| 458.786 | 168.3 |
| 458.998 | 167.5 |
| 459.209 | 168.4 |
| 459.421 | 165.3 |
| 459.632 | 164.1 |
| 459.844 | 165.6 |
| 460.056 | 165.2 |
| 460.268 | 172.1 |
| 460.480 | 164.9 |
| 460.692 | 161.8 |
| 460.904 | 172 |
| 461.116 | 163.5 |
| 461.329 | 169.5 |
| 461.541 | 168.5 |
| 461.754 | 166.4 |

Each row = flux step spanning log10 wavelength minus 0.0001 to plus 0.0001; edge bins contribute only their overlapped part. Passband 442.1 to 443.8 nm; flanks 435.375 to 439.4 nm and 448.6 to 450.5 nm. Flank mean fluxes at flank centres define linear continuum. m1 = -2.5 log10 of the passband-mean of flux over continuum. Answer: 0.15 mag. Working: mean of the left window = 229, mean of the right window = 170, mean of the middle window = 175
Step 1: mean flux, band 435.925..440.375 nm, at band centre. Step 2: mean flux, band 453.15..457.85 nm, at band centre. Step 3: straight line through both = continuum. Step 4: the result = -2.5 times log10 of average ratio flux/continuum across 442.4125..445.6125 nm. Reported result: 0.13 mag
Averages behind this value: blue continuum 214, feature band 175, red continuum 165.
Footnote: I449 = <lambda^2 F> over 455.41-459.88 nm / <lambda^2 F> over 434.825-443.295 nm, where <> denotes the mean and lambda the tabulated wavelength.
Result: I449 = 0.9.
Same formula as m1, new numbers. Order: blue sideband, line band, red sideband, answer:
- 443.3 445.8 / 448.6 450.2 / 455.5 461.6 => 0.02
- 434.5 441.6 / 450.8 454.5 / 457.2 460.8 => 0.11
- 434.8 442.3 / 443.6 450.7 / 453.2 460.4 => 0.09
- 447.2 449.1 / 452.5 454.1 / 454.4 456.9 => 0.04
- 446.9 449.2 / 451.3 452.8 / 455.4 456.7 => 0.02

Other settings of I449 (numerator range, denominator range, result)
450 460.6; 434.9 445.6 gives 0.88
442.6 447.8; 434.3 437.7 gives 0.70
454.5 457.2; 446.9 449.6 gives 0.98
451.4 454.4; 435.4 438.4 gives 0.73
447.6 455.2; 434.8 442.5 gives 0.83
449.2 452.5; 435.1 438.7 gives 0.75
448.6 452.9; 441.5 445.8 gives 0.98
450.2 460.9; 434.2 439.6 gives 0.76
